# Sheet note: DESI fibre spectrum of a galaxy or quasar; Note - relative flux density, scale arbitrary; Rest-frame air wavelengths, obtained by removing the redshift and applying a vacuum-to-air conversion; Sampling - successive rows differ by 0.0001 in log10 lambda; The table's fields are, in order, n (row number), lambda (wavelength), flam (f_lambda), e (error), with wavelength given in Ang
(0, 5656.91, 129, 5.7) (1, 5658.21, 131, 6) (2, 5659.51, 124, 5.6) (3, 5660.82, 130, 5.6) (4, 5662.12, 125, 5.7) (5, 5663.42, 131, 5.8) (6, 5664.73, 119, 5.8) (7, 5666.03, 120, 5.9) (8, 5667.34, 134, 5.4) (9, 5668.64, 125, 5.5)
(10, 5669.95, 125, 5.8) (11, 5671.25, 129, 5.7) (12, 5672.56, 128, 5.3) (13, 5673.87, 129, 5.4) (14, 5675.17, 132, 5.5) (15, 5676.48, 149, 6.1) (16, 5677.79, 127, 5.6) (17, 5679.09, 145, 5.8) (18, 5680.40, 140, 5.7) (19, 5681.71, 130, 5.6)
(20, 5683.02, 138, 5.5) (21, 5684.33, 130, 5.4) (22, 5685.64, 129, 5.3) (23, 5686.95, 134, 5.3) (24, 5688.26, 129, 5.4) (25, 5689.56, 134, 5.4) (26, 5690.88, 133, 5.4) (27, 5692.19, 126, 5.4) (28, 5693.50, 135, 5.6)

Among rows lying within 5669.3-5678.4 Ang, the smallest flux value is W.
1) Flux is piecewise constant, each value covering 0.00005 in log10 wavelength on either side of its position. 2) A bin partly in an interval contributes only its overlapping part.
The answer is 125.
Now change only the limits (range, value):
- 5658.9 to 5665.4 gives 119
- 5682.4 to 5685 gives 130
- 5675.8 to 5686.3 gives 127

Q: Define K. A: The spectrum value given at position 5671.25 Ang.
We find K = 129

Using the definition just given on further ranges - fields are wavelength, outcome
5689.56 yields 134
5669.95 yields 125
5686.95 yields 134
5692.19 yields 126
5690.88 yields 133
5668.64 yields 125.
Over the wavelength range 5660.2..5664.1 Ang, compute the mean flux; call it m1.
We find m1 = 129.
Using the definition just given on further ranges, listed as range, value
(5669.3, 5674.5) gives 128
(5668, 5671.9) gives 126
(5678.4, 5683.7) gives 138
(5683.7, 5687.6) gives 131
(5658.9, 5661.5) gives 127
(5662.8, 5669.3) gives 126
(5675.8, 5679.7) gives 140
